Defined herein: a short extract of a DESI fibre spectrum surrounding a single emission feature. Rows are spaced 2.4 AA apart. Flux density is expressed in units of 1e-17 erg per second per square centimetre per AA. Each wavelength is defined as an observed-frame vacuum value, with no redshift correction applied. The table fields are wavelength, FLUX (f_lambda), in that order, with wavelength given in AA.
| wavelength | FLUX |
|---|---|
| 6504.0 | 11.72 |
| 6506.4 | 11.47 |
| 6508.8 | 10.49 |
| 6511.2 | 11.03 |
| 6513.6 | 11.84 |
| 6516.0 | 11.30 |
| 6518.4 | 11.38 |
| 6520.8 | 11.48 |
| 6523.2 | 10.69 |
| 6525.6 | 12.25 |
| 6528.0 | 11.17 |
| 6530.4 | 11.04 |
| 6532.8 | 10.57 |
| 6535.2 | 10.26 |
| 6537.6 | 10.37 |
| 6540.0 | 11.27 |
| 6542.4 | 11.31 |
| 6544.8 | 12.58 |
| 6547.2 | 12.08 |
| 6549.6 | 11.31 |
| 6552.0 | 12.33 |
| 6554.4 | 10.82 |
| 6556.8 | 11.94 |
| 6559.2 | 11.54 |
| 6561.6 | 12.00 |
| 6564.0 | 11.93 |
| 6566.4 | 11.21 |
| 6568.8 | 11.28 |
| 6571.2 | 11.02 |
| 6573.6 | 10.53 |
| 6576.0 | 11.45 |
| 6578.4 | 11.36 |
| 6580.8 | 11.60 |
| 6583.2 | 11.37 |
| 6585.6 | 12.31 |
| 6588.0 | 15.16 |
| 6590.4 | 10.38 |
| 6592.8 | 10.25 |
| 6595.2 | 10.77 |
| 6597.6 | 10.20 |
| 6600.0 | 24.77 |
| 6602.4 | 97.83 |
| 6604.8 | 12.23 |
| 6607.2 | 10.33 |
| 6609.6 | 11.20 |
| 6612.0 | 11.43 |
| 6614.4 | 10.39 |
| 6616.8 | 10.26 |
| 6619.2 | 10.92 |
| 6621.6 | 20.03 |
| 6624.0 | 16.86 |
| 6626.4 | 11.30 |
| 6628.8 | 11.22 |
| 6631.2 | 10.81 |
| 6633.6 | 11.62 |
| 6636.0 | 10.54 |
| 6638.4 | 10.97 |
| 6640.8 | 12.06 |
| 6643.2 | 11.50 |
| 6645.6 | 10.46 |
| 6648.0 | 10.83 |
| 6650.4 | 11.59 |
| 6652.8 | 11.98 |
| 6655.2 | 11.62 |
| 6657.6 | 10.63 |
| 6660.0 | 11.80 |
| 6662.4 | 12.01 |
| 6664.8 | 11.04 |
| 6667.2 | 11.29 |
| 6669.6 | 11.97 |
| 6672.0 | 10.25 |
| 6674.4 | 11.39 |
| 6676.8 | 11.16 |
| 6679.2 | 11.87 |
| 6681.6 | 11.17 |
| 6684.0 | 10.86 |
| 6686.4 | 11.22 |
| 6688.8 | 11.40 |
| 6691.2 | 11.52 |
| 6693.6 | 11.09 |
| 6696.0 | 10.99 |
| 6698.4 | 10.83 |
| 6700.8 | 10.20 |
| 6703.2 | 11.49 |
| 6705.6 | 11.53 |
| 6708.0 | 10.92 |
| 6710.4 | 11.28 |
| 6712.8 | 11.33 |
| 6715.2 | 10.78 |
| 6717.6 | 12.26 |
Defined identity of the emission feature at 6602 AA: H-alpha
